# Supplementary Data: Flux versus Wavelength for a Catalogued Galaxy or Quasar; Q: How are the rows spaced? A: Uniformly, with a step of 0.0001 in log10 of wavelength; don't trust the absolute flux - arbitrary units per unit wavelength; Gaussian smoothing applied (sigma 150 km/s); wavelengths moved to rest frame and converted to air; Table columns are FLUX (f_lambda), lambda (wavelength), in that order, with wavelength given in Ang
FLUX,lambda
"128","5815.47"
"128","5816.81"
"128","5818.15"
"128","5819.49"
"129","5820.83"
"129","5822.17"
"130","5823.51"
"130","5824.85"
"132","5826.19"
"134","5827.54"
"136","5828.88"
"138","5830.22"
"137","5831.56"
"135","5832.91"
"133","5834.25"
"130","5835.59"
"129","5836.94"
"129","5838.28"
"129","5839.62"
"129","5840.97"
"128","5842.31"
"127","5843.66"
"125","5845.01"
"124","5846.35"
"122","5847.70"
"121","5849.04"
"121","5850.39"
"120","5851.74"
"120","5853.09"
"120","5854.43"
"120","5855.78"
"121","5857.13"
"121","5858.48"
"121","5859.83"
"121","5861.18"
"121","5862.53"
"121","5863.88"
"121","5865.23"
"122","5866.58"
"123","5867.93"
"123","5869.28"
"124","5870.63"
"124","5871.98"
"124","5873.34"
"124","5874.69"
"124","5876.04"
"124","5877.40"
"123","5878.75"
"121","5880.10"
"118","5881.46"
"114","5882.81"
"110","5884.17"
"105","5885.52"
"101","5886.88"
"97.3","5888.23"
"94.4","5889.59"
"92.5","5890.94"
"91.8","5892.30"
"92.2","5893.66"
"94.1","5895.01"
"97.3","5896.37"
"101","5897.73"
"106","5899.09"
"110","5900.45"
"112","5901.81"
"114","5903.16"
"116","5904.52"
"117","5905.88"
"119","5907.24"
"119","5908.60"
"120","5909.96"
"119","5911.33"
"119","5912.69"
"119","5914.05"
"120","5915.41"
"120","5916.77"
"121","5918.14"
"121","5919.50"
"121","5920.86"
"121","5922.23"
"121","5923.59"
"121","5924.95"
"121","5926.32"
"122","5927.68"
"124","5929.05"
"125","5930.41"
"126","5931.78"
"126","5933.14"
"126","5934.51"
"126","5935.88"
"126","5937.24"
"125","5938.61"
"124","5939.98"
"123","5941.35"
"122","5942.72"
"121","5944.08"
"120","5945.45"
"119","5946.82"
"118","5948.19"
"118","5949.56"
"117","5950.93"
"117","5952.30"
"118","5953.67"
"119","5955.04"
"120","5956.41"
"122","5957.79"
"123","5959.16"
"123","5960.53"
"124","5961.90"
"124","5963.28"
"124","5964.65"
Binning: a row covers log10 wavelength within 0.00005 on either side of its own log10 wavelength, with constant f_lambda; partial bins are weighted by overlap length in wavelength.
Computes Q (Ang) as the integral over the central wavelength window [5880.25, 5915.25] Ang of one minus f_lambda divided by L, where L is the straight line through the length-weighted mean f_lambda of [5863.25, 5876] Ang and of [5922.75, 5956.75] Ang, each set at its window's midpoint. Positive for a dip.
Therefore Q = 4.1 Ang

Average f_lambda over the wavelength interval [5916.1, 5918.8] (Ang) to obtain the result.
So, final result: 120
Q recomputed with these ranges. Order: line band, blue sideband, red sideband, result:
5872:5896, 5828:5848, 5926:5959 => 3.3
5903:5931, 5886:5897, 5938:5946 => -2.9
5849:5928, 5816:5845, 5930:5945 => 7.2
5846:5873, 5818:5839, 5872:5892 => -0.3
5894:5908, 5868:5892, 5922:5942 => 1.2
